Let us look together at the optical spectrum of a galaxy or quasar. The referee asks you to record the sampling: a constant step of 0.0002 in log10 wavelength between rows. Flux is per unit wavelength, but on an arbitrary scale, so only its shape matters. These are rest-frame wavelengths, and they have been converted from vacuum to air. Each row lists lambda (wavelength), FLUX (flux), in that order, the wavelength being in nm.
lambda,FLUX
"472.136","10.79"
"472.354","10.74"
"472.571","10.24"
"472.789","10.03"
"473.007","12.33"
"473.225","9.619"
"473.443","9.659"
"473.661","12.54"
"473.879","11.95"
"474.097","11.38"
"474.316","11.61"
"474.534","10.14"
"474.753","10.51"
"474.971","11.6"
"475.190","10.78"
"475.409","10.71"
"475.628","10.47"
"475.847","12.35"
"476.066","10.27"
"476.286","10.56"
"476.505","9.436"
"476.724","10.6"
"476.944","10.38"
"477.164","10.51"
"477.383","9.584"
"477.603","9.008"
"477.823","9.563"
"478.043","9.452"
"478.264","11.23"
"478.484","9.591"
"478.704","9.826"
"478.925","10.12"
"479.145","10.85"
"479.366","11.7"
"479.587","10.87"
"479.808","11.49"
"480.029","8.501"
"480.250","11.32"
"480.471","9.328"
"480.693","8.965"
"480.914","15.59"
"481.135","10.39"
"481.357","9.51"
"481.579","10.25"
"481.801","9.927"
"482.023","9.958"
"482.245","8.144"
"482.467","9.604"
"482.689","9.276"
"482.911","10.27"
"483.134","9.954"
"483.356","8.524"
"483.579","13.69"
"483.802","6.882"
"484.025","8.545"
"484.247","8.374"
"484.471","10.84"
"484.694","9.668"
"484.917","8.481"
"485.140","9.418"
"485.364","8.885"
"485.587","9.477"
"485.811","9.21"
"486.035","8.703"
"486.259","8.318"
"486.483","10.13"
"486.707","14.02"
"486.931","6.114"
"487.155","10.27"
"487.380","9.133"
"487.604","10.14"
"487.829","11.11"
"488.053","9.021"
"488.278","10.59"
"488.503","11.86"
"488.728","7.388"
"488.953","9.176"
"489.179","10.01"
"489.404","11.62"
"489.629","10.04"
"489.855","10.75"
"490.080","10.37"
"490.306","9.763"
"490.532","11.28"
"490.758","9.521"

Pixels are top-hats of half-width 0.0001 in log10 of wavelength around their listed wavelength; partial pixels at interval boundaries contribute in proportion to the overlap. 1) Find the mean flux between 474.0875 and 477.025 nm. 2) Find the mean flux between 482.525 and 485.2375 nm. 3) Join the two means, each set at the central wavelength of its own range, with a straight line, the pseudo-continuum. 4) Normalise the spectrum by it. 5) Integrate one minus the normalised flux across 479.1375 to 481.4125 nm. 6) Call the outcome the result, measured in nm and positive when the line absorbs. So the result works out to -0.17 nm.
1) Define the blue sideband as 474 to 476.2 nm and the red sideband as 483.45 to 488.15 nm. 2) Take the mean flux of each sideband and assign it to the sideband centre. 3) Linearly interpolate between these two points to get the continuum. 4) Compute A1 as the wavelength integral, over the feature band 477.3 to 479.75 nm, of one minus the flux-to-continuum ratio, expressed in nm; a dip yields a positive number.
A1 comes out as 0.07 nm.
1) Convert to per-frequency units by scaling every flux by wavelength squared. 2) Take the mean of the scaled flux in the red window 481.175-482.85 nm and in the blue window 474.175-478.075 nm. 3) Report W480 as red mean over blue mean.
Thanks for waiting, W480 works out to 0.94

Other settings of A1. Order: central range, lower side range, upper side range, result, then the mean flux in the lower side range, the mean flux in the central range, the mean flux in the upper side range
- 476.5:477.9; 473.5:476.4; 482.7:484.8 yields 0.108 nm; 11.1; 9.91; 9.62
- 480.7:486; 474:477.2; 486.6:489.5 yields 0.287 nm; 10.8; 9.74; 10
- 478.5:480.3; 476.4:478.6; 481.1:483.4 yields -0.128 nm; 9.94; 10.5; 9.62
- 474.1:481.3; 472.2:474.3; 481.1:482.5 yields -0.194 nm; 11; 10.5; 9.64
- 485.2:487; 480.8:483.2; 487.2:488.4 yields 0.118 nm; 10.3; 9.43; 10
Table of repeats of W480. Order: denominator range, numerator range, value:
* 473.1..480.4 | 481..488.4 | 0.94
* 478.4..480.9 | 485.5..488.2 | 0.95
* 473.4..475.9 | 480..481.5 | 0.98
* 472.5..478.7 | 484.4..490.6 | 0.98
